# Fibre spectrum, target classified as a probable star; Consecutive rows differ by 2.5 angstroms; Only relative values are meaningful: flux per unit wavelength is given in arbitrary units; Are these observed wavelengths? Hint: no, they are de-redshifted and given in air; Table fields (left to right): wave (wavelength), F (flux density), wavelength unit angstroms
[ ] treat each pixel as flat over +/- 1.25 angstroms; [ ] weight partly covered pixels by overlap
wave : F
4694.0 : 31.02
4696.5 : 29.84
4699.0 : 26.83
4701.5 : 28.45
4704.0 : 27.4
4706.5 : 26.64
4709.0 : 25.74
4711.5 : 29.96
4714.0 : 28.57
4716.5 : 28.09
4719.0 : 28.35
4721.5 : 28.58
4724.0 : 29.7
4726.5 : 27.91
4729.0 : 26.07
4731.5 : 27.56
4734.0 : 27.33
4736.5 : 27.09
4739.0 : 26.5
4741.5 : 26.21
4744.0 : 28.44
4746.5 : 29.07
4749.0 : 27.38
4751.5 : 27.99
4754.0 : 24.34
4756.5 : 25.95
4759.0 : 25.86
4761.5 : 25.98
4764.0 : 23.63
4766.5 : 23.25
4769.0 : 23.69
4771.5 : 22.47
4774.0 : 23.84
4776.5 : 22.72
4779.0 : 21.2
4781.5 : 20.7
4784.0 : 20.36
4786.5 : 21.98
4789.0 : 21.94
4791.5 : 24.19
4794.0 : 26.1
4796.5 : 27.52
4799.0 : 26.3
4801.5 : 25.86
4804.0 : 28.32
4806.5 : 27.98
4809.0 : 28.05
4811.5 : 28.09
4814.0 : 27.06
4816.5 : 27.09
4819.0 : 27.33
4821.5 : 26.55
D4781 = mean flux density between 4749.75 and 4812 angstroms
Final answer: 24.7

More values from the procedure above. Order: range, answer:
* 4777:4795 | 22.3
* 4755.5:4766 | 25.2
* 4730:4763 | 26.9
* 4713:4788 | 25.7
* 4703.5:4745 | 27.7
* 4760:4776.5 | 23.8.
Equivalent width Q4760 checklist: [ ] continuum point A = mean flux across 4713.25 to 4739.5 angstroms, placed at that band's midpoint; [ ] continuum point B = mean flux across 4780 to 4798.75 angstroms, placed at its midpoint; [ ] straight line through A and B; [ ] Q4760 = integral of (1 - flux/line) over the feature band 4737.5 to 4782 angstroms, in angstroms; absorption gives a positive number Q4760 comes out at 0.8 angstroms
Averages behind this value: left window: 27.8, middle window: 25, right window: 23.4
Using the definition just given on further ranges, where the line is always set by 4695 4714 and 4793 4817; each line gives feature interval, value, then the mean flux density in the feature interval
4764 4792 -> 5.1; 22.4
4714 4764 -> 0.9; 27.2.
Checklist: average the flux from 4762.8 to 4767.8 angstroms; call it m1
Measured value 23.4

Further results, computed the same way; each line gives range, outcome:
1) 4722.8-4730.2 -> 27.9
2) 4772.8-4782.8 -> 22.1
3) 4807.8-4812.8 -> 28.1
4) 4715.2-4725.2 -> 28.7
